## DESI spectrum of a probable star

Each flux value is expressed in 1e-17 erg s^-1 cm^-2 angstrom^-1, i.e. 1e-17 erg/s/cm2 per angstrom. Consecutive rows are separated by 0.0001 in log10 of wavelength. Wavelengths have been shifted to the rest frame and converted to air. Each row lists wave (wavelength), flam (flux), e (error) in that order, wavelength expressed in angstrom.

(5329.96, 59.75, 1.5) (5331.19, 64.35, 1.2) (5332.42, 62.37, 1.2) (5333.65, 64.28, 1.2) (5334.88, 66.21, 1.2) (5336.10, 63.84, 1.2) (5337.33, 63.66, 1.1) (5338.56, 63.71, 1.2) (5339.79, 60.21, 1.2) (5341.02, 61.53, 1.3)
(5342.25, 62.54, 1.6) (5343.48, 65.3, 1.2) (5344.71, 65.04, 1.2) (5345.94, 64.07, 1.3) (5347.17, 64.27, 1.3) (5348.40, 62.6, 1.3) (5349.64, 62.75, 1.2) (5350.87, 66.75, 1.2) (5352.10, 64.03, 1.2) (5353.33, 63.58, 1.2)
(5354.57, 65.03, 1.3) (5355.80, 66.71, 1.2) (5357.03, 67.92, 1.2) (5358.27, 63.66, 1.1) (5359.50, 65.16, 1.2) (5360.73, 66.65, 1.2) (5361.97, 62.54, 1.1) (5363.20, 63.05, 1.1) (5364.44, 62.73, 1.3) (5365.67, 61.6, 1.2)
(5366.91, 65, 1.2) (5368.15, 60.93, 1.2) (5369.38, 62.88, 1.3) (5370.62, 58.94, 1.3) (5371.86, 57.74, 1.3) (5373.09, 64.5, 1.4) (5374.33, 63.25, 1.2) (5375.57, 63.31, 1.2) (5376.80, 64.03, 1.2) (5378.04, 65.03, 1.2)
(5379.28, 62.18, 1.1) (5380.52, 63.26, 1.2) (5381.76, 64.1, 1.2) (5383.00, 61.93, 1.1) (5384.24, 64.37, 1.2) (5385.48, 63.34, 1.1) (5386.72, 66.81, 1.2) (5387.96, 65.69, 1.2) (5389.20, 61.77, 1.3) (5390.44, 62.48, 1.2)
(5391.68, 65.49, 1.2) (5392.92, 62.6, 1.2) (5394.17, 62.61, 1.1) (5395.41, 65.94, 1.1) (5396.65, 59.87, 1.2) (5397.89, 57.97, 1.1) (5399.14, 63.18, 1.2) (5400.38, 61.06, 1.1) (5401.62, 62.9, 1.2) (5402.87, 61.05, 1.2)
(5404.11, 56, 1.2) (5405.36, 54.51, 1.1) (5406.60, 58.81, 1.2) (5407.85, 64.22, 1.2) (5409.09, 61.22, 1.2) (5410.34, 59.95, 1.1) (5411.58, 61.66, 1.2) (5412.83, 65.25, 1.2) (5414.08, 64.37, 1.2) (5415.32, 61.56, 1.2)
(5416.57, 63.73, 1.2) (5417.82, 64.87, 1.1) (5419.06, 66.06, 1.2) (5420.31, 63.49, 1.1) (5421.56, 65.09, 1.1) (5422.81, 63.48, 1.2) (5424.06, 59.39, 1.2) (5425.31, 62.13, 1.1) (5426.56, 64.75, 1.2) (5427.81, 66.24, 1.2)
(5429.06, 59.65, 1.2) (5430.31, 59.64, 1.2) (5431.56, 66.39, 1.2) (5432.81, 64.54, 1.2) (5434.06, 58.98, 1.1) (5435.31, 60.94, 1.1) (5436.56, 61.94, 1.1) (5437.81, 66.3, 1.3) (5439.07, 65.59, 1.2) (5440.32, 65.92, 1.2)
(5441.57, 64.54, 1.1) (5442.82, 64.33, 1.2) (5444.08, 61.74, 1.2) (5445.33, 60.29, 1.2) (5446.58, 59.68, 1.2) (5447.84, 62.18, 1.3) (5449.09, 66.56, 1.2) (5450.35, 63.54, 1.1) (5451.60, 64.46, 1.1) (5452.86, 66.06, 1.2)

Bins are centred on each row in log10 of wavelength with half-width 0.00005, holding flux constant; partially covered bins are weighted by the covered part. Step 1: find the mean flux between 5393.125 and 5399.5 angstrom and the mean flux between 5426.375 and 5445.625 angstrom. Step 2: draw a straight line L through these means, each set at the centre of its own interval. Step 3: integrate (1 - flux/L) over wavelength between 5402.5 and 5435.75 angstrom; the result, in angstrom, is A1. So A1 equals 0.3 angstrom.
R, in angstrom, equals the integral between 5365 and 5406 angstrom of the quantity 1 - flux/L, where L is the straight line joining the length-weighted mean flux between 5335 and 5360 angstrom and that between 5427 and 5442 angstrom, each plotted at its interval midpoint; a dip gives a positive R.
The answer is 1.0 angstrom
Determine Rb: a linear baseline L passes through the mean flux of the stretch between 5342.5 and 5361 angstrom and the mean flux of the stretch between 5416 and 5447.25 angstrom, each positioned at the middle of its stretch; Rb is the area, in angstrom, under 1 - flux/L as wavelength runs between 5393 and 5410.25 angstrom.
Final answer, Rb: 0.8 angstrom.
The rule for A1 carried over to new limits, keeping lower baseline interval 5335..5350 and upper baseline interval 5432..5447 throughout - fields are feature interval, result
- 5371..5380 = 0.1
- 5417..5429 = -0.1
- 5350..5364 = -0.4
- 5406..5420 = 0.0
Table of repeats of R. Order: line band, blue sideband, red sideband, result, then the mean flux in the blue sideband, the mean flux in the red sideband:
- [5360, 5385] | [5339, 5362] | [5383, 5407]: 0.08 angstrom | 64.3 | 61.9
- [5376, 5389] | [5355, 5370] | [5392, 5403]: -0.22 angstrom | 64.1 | 62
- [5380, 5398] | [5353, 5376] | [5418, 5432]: 0.00 angstrom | 63.4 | 63.3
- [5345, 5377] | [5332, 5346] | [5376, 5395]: 0.02 angstrom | 63.6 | 63.7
